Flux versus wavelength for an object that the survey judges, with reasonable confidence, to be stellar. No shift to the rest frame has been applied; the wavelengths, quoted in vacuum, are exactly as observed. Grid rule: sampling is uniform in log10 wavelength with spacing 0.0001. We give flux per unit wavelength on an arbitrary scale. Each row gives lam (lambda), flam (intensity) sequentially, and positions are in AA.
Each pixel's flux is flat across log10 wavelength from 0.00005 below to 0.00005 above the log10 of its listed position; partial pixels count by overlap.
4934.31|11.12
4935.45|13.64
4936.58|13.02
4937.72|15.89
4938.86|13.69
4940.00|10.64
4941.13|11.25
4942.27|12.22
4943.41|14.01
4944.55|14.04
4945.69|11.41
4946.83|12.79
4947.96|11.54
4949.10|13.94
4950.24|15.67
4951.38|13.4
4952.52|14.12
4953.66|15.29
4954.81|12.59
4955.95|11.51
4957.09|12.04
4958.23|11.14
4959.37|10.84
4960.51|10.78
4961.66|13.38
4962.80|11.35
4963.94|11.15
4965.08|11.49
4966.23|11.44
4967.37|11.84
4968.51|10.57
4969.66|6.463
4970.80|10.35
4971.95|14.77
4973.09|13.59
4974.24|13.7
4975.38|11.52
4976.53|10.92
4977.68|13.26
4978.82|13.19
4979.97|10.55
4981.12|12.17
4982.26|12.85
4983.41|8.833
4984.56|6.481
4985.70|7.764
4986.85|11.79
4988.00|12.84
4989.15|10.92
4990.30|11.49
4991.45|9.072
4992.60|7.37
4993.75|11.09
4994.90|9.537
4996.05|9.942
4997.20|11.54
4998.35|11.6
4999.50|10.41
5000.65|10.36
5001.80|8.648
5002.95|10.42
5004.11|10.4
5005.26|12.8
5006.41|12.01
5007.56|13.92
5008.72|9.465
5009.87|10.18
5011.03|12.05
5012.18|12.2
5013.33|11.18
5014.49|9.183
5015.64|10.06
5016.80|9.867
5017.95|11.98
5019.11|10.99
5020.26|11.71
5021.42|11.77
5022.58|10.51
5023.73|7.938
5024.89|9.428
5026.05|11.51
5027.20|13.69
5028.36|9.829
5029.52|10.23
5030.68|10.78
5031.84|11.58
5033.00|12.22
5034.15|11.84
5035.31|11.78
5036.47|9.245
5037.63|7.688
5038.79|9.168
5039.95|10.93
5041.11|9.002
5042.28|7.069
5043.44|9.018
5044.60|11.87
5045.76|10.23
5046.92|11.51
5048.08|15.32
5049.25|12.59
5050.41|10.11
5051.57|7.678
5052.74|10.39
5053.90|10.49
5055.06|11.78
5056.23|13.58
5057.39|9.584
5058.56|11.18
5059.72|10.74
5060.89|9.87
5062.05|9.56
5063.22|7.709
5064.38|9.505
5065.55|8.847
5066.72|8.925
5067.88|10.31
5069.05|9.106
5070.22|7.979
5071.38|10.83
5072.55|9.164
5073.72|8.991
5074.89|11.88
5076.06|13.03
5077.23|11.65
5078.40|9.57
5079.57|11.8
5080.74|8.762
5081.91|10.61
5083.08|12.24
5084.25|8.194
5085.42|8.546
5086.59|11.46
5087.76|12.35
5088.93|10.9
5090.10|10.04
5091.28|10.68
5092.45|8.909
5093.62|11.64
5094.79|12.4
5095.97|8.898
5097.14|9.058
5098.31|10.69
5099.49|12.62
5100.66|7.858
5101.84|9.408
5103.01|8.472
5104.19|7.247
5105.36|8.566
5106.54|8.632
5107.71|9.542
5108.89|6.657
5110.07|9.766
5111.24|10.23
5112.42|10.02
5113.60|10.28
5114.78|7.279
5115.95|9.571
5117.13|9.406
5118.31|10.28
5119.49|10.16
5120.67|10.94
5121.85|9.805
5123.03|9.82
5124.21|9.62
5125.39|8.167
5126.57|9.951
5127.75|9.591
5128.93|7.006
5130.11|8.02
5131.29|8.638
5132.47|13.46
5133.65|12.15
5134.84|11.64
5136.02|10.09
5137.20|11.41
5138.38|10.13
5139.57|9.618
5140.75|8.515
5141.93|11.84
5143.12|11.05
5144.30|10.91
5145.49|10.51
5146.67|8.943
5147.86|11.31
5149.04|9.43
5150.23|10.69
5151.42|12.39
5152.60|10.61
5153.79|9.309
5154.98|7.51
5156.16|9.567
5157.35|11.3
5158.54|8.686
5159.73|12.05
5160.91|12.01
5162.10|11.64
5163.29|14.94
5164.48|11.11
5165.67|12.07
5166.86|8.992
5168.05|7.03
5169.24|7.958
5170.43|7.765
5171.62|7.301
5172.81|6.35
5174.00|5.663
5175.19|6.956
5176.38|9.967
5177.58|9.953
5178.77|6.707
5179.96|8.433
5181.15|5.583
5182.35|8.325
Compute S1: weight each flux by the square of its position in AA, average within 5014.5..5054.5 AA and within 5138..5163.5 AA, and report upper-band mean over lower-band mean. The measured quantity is 1.04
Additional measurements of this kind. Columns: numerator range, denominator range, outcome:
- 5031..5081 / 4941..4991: 0.90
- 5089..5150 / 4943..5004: 0.91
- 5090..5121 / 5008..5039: 0.92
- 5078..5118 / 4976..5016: 0.95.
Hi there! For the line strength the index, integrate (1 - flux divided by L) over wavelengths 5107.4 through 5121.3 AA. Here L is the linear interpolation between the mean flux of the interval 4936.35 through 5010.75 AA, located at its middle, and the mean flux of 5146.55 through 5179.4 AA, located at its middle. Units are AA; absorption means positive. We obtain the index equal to 0.8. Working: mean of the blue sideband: 11.6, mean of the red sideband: 9.58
